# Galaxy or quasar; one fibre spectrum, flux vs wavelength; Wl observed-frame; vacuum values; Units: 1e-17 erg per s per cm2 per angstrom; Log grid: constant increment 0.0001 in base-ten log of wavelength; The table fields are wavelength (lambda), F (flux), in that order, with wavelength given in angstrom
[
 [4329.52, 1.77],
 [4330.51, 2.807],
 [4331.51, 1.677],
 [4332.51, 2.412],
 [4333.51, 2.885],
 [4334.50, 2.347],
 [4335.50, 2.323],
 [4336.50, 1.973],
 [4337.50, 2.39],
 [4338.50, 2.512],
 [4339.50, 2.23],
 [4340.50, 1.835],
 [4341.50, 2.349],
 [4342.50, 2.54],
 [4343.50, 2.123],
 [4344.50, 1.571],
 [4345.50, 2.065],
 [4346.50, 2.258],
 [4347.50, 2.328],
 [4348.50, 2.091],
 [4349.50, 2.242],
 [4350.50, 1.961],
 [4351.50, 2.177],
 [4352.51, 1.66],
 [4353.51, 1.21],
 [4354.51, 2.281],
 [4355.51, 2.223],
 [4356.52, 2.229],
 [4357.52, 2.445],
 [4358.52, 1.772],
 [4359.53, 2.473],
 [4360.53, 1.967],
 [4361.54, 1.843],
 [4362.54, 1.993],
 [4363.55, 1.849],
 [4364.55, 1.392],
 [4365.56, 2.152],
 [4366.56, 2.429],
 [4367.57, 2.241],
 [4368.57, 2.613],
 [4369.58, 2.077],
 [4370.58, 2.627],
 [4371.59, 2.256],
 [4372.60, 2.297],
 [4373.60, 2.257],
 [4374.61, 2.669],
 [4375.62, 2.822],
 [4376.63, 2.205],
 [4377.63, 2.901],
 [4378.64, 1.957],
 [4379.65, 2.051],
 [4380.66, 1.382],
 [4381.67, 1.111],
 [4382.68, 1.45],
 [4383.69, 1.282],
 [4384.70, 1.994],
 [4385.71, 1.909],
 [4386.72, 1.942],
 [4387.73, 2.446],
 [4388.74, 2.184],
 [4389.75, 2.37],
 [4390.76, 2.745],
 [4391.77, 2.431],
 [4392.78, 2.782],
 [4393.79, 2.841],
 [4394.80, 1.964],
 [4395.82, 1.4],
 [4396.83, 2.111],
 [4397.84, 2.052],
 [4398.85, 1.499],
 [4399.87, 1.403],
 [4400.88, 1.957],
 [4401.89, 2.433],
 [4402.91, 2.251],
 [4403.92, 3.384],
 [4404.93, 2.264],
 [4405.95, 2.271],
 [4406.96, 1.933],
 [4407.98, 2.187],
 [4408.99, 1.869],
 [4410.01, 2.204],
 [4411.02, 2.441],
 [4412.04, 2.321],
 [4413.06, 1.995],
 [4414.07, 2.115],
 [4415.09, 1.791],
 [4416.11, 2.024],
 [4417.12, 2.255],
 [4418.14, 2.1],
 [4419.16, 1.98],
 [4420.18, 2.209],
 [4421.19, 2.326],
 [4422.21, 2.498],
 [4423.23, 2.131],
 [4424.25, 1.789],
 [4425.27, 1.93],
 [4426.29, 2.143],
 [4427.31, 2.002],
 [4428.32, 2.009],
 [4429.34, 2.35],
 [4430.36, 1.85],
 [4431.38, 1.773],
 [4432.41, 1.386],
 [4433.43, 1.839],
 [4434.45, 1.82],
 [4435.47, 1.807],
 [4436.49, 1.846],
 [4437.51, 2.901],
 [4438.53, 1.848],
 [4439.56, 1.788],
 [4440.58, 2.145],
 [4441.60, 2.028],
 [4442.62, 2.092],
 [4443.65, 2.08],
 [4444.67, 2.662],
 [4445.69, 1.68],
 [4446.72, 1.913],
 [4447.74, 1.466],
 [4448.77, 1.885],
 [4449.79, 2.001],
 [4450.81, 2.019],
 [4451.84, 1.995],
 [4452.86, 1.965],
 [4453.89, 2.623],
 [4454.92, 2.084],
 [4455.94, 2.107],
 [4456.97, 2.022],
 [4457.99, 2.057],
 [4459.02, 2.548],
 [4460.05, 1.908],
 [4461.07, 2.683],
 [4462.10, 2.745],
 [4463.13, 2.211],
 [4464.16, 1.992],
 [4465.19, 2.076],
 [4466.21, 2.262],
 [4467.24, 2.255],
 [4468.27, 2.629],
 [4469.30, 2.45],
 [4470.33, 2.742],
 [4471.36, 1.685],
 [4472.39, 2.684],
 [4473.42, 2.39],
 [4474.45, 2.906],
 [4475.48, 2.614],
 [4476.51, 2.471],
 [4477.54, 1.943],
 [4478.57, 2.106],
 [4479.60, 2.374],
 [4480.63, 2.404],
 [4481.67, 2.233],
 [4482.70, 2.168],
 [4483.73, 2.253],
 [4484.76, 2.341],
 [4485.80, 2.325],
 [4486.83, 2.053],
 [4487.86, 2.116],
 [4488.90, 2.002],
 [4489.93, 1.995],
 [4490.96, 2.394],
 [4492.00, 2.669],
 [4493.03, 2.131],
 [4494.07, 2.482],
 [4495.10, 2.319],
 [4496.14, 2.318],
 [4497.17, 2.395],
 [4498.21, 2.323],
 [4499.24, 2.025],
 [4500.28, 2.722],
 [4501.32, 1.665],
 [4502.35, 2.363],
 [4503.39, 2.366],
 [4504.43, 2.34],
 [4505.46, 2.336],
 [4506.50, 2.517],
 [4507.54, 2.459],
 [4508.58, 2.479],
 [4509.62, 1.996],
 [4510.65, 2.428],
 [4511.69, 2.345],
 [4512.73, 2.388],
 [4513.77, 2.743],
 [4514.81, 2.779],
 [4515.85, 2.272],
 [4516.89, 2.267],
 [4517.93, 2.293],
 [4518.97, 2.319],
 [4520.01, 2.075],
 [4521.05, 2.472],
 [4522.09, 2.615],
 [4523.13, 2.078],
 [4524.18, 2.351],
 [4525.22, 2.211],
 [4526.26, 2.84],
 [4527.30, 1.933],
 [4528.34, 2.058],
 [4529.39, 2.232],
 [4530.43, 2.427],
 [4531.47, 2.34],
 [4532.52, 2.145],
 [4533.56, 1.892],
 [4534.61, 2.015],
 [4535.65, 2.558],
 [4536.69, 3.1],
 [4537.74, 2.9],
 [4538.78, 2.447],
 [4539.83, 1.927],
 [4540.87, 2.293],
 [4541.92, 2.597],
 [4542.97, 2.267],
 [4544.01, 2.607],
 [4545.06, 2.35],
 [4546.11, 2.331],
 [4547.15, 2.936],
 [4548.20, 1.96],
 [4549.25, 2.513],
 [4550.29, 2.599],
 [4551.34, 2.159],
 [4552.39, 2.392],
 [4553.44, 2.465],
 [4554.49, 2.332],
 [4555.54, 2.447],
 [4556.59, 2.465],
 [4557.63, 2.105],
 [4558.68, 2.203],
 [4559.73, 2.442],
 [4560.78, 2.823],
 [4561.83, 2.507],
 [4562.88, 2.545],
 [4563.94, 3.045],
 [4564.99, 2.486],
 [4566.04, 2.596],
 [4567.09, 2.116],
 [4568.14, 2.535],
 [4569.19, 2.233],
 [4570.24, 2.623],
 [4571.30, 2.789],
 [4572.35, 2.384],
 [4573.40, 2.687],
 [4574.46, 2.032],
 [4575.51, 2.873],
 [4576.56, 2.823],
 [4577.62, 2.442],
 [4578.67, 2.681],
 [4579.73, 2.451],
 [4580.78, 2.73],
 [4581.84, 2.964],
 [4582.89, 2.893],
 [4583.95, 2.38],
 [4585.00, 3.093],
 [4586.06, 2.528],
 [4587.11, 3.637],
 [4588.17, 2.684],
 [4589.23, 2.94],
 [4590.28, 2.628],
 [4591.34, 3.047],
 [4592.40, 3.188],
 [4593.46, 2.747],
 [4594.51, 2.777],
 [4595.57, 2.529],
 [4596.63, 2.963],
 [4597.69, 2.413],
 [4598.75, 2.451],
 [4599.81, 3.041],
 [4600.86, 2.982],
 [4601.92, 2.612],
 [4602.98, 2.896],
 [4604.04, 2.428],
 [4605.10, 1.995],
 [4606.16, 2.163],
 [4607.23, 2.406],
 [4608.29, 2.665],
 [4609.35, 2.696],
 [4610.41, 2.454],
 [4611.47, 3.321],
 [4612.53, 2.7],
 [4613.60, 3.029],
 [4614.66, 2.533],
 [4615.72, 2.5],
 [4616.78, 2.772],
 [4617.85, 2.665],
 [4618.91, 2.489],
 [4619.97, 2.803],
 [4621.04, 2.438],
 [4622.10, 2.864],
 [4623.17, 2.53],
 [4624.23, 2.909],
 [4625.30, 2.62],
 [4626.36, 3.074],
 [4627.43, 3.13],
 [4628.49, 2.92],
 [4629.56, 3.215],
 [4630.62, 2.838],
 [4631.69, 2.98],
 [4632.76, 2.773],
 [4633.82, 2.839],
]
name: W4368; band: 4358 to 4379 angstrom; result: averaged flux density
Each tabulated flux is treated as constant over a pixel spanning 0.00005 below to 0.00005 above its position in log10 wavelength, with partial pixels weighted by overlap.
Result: 2.23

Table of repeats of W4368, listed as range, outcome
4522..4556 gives 2.37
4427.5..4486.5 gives 2.17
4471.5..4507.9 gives 2.31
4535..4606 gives 2.59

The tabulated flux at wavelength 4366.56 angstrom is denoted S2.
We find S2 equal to 2.429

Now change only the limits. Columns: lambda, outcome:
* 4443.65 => 2.08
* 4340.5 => 1.835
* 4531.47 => 2.34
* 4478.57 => 2.106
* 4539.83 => 1.927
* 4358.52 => 1.772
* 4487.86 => 2.116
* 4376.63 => 2.205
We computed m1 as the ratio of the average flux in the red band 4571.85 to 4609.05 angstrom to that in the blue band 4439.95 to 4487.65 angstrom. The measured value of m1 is 1.2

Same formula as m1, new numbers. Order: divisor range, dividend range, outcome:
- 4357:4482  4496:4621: 1.17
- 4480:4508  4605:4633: 1.20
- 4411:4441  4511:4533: 1.15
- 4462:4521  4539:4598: 1.11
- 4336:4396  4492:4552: 1.11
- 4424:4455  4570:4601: 1.38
